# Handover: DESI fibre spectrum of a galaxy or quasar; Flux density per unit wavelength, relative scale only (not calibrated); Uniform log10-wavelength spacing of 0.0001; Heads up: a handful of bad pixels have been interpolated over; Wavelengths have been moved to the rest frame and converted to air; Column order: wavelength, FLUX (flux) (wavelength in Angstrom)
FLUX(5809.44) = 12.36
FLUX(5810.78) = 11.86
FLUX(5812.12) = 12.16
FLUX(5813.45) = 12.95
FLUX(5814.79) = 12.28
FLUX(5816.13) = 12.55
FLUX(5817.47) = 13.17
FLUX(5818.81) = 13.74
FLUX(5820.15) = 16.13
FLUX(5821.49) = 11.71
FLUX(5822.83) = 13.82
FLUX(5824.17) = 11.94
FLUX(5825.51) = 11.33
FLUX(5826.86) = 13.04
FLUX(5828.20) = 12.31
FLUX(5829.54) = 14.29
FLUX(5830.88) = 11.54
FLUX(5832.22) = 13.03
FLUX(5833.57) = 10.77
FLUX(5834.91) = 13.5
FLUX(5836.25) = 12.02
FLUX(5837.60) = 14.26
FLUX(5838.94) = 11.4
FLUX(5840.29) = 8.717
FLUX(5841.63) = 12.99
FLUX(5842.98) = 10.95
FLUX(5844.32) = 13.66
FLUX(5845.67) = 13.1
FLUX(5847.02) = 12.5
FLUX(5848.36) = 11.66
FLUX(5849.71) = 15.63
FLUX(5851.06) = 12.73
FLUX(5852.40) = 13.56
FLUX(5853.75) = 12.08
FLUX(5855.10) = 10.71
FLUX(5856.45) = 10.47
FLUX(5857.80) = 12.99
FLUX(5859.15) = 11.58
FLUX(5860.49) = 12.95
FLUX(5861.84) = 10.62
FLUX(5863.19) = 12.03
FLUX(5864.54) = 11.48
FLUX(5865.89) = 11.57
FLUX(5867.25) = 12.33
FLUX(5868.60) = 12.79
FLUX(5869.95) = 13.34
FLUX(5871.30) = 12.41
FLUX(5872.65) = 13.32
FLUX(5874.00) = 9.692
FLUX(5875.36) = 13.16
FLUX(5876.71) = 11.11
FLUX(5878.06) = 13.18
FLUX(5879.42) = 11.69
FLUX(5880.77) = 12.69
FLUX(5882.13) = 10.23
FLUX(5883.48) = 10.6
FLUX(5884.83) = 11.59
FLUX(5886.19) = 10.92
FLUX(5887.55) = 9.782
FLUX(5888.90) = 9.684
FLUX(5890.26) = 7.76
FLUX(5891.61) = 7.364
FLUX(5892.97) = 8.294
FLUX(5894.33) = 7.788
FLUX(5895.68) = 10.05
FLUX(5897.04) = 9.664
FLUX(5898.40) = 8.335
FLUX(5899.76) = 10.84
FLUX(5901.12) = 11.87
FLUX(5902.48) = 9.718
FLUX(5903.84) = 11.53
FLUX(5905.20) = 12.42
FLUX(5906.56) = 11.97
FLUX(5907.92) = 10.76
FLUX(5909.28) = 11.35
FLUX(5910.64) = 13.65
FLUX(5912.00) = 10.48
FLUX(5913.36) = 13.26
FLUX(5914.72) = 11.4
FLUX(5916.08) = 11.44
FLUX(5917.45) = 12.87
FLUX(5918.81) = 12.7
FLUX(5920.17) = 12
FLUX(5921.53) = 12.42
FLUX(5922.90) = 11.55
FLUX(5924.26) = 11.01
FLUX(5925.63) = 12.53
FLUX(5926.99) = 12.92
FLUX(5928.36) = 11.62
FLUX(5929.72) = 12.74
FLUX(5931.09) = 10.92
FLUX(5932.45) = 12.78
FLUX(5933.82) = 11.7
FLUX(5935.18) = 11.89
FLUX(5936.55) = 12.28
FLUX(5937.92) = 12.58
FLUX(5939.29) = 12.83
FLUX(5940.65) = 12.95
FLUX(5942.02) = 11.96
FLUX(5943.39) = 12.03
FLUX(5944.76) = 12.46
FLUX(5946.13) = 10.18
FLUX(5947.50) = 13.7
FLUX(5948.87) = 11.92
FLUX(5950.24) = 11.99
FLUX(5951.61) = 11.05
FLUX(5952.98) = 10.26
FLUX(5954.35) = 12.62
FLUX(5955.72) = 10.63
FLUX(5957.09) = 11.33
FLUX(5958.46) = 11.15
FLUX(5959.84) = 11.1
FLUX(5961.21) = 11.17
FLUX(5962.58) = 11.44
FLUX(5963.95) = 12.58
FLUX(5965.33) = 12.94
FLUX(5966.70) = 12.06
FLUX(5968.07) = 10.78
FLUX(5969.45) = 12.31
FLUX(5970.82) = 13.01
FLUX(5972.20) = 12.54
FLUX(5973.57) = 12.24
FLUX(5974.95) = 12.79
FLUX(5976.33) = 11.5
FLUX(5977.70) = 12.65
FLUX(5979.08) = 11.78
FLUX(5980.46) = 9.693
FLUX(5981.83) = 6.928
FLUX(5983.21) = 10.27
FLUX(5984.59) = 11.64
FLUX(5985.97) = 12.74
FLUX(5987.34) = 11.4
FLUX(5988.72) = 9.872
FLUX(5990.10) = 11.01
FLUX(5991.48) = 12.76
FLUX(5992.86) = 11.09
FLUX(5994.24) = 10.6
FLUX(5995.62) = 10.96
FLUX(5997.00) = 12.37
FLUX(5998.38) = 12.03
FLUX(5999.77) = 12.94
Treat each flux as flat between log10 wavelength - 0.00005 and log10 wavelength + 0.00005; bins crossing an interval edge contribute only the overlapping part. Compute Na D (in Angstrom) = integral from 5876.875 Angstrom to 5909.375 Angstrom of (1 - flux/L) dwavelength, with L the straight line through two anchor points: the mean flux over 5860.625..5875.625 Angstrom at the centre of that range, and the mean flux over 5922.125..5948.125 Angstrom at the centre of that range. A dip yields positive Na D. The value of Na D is 4.50 Angstrom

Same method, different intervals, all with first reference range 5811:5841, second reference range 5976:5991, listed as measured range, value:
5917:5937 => -1.10 Angstrom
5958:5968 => -0.57 Angstrom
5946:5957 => -0.37 Angstrom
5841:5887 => 0.17 Angstrom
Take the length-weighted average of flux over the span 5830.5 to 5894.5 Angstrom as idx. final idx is 11.7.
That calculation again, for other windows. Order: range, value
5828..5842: 12.2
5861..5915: 11.1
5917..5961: 11.9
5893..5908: 10.3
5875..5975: 11.5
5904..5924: 12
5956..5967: 11.7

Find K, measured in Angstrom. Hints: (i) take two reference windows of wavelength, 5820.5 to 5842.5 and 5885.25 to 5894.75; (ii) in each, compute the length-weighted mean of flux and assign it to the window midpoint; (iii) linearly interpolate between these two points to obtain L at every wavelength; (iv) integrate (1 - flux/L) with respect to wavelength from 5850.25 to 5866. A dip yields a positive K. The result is -1.71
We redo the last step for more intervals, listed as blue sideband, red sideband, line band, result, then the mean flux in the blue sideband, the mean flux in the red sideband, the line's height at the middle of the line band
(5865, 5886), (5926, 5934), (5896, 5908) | 1.3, 11.9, 12.2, 12.1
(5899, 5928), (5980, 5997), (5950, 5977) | -1.5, 11.8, 10.8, 11.2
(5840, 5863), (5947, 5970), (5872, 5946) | 3.5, 12.2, 11.7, 11.9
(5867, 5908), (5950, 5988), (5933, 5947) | -1.0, 10.9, 11.5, 11.3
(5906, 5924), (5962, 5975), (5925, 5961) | 0.6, 12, 12.2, 12.1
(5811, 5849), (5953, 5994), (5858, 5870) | 0.2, 12.5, 11.5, 12.3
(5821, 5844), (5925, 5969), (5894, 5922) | 1.7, 12.2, 11.9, 12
